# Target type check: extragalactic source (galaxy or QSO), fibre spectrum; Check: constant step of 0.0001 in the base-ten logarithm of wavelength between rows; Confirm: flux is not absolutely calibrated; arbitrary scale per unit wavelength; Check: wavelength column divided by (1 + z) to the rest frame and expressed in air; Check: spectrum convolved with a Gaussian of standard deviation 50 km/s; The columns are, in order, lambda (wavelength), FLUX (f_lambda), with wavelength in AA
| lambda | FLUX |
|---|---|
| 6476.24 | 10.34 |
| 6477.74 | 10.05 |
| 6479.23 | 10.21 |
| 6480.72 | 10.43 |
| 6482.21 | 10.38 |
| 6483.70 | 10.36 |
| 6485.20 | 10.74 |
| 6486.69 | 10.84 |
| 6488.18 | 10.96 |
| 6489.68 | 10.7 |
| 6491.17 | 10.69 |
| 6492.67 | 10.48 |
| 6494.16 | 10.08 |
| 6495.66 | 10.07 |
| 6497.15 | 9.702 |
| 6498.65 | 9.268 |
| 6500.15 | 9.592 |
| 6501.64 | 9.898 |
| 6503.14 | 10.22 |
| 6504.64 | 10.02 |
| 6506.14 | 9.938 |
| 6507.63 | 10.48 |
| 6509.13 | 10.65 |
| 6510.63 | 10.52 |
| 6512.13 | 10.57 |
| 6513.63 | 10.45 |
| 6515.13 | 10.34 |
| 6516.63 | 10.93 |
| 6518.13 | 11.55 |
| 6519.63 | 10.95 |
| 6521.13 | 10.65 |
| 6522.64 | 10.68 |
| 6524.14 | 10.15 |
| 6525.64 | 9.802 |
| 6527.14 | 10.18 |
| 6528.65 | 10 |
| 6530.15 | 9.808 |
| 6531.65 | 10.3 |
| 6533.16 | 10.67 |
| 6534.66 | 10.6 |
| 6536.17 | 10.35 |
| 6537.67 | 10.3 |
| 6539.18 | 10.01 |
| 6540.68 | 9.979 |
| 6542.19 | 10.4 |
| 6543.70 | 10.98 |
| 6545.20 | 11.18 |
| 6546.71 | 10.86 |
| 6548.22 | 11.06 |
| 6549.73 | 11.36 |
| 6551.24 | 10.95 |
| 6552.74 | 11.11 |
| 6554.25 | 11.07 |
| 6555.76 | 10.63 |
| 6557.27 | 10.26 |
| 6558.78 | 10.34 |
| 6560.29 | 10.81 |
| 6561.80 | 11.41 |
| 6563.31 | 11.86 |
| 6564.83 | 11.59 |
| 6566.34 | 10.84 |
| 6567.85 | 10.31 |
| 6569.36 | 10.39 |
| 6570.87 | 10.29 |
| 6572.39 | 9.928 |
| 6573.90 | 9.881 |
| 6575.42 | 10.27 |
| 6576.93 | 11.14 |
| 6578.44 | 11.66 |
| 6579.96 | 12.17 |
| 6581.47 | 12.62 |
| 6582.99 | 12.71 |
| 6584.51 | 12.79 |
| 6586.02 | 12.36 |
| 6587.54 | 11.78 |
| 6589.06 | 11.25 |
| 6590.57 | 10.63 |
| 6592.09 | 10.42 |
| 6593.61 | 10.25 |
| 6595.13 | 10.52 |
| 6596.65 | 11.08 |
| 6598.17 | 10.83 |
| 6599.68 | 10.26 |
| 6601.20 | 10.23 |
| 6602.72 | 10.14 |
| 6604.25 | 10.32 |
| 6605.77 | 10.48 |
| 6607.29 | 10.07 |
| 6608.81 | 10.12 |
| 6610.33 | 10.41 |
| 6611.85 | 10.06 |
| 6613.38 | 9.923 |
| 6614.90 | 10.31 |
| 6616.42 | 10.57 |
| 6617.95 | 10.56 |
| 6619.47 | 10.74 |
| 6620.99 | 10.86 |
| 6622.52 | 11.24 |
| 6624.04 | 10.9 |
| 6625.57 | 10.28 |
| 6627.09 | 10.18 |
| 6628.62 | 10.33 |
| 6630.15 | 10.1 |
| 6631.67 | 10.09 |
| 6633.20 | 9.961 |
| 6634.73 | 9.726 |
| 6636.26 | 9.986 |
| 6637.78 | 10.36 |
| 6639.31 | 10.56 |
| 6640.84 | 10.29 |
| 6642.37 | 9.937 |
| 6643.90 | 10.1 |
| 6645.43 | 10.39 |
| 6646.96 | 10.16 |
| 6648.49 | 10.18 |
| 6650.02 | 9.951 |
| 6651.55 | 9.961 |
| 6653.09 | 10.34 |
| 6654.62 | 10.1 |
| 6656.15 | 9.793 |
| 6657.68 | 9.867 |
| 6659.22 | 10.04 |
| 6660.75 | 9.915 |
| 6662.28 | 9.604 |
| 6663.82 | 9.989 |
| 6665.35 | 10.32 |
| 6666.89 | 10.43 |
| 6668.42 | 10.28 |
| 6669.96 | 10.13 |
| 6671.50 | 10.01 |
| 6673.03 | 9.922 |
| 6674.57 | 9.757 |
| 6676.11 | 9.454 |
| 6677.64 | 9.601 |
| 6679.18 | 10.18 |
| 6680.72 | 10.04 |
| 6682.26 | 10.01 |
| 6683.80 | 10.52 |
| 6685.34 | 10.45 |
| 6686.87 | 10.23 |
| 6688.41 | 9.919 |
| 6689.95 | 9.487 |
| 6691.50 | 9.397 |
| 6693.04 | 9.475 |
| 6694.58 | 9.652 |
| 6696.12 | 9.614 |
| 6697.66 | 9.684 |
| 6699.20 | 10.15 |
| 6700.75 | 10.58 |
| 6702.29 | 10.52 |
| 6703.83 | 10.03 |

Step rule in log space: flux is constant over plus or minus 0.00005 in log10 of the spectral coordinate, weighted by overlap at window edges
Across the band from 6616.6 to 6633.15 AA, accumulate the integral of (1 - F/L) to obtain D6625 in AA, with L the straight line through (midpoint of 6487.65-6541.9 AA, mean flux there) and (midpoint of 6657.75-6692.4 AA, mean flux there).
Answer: -0.69 AA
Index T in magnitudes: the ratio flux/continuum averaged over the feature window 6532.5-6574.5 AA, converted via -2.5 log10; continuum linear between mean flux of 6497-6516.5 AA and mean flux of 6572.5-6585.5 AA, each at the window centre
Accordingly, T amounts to 0.04 mag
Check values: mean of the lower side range 10.2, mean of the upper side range 11.6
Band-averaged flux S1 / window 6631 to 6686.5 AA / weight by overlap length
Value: 10.1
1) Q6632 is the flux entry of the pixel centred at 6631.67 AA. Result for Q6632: 10.09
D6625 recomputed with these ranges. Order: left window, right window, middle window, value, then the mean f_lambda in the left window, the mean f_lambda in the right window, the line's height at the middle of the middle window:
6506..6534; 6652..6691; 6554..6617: -3.44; 10.5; 10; 10.3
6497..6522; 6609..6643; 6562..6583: -1.48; 10.4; 10.3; 10.3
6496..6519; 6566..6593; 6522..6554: 0.44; 10.3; 11.2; 10.7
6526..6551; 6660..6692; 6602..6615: 0.05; 10.5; 9.99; 10.2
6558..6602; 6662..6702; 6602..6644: 1.13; 11.1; 9.97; 10.6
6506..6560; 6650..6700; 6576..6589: -2.17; 10.6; 9.95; 10.4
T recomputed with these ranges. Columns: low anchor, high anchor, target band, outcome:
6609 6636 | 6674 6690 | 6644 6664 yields 0.015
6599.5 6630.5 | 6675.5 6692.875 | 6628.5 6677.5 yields 0.009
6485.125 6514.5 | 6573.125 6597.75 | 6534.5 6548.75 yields 0.024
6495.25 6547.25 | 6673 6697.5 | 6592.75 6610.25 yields -0.031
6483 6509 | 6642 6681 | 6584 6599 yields -0.107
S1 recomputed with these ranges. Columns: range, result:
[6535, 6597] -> 11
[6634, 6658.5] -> 10.1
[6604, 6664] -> 10.2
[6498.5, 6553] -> 10.5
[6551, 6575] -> 10.7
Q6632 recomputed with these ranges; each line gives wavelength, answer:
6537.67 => 10.3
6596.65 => 11.08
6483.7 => 10.36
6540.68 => 9.979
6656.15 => 9.793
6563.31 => 11.86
